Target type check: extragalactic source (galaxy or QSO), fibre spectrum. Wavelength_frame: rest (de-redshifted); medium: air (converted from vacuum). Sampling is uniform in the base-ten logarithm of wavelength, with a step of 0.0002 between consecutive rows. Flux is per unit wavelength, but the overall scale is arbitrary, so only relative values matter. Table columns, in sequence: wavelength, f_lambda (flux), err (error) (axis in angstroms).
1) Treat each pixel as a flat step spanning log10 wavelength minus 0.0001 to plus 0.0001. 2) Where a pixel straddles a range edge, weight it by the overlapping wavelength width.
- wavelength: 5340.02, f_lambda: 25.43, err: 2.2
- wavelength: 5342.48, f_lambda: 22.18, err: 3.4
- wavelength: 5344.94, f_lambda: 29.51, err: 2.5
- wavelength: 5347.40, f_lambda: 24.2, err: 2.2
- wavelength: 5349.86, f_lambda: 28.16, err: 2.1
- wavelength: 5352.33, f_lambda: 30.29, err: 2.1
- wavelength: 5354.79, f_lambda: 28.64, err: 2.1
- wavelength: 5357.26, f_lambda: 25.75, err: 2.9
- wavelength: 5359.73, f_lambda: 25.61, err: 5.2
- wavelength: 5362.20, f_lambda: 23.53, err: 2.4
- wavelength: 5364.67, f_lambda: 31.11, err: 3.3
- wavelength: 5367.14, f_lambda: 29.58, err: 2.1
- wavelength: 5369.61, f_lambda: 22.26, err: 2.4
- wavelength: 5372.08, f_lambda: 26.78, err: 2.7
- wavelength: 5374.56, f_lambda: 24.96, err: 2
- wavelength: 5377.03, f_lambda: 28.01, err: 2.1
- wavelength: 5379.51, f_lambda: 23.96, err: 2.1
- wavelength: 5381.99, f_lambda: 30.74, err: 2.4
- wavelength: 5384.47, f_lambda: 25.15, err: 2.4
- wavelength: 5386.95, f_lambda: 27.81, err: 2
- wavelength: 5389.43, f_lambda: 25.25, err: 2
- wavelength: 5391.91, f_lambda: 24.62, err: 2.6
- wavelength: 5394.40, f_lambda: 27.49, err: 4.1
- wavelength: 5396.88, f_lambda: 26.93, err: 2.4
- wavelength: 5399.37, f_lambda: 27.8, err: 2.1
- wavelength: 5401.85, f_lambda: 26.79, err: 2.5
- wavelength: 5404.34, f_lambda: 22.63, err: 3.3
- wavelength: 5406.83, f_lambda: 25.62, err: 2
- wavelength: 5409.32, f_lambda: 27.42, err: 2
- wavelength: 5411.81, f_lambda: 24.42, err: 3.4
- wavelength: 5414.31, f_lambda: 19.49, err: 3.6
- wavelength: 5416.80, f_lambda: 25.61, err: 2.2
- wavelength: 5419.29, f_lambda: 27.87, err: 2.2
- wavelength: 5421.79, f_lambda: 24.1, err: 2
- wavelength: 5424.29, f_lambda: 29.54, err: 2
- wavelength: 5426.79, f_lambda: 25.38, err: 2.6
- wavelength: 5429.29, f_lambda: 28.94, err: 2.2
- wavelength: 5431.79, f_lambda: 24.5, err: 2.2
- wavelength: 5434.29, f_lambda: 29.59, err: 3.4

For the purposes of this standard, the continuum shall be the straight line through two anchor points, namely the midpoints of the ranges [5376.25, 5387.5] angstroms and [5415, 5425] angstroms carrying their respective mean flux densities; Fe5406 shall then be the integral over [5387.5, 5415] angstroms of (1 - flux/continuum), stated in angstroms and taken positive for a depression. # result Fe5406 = 1.2 angstroms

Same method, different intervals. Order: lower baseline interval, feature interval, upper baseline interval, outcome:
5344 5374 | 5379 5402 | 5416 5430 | 0.2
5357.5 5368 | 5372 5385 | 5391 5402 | 0.2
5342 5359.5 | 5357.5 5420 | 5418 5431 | 2.4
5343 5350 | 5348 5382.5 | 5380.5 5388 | 0.3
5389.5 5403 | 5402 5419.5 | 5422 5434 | 1.4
